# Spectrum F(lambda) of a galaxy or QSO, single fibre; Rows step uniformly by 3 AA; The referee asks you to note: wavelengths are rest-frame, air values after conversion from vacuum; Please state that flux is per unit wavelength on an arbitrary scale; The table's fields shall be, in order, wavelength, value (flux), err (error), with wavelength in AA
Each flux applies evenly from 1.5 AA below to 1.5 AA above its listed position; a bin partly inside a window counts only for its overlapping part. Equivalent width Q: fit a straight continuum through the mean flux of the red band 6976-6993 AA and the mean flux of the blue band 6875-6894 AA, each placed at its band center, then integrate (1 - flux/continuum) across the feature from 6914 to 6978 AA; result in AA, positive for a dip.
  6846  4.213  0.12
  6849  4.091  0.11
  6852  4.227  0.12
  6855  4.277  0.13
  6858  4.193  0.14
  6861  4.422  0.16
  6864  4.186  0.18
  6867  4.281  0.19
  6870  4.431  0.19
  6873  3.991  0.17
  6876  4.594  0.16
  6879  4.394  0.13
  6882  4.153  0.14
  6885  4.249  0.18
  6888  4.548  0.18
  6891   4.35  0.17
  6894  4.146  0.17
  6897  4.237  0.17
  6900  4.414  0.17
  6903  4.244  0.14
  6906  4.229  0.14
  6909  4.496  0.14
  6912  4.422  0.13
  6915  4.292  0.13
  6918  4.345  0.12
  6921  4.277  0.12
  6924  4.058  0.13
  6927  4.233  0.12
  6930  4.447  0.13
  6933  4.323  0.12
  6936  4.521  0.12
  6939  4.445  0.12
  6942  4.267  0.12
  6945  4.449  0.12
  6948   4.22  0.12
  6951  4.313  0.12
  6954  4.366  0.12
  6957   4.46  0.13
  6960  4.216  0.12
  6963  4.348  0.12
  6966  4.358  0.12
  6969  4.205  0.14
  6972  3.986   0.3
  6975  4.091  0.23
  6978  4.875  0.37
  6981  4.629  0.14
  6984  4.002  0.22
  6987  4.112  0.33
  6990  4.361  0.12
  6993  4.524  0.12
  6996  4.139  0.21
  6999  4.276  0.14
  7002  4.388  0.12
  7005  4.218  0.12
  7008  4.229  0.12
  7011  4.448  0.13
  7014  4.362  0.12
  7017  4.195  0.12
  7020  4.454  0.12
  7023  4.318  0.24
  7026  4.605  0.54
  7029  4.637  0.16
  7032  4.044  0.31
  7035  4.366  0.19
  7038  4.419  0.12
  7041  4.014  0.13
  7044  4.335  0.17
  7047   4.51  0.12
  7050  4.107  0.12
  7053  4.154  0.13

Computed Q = 1.1 AA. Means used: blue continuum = 4.36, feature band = 4.31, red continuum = 4.4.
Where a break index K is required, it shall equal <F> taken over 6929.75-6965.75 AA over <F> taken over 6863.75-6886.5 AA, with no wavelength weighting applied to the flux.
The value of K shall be 1.02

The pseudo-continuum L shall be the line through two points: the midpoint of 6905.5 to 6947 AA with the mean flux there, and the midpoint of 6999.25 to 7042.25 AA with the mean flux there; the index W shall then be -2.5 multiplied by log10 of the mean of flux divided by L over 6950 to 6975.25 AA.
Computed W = 0.02 mag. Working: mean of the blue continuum 4.34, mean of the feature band 4.27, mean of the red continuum 4.34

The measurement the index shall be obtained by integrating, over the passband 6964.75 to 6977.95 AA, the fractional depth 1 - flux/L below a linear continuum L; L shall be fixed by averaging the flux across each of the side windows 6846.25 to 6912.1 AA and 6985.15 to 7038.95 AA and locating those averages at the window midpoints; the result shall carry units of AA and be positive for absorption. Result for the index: 0.3 AA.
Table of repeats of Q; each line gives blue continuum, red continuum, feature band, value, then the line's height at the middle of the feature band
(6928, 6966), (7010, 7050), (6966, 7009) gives 0.65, 4.36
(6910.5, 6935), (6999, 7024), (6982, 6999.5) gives 0.30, 4.32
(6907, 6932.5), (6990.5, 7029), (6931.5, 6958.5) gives -0.27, 4.33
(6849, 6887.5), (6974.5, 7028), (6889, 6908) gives 0.07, 4.3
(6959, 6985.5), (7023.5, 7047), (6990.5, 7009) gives 0.10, 4.33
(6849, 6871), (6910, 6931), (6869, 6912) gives -0.38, 4.28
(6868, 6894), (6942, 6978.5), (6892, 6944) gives -0.02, 4.32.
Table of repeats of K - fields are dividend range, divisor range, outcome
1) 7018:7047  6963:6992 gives 1.01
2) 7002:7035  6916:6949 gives 1.01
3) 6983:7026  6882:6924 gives 1.00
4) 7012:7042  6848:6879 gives 1.02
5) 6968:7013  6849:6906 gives 1.00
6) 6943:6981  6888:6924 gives 1.01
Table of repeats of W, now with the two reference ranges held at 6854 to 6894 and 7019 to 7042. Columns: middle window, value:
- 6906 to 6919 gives -0.01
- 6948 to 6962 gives 0.00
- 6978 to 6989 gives 0.00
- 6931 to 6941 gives -0.02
